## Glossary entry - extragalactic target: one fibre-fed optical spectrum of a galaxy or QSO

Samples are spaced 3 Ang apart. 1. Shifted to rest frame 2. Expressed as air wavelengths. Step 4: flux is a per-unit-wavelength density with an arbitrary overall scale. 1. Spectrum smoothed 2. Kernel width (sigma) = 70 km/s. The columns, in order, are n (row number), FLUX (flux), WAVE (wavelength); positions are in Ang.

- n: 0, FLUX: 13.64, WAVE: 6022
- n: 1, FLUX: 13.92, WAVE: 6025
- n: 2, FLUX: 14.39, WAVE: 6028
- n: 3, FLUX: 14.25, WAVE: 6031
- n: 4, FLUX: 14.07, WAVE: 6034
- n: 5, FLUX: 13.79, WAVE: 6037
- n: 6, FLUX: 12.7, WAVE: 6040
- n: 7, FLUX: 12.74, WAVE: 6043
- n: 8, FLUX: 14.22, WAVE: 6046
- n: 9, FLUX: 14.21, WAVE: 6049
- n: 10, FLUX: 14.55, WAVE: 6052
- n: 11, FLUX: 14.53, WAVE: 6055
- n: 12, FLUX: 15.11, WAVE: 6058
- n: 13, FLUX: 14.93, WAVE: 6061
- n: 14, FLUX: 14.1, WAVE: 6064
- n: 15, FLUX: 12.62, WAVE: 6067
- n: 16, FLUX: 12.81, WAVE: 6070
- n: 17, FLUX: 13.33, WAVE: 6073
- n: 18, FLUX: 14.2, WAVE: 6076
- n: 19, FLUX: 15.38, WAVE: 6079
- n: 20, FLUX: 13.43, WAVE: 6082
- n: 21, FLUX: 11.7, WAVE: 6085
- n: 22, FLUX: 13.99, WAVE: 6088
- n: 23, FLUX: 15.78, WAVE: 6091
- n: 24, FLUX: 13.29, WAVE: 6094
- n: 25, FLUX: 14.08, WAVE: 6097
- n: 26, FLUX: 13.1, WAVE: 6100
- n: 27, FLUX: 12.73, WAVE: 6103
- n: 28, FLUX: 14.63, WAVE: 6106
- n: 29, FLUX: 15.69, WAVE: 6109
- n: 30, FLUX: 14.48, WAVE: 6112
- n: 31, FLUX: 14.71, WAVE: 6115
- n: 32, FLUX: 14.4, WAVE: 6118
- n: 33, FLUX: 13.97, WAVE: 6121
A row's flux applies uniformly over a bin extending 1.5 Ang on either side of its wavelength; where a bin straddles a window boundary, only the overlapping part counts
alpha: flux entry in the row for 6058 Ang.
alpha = 15.11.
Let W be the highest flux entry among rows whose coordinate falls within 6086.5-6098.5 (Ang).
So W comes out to 15.78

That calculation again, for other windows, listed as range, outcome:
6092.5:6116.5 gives 15.69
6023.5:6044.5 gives 14.39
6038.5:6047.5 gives 14.22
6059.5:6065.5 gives 14.93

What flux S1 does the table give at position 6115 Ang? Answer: 14.71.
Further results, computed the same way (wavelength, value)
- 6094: 13.29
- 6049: 14.21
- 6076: 14.2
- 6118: 14.4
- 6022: 13.64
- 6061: 14.93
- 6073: 13.33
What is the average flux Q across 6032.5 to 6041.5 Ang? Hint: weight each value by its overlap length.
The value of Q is 13.5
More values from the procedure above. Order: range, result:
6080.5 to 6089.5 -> 13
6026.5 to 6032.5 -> 14.3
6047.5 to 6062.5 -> 14.7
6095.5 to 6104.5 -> 13.3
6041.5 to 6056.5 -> 14.1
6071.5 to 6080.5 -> 14.3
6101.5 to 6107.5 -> 13.7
